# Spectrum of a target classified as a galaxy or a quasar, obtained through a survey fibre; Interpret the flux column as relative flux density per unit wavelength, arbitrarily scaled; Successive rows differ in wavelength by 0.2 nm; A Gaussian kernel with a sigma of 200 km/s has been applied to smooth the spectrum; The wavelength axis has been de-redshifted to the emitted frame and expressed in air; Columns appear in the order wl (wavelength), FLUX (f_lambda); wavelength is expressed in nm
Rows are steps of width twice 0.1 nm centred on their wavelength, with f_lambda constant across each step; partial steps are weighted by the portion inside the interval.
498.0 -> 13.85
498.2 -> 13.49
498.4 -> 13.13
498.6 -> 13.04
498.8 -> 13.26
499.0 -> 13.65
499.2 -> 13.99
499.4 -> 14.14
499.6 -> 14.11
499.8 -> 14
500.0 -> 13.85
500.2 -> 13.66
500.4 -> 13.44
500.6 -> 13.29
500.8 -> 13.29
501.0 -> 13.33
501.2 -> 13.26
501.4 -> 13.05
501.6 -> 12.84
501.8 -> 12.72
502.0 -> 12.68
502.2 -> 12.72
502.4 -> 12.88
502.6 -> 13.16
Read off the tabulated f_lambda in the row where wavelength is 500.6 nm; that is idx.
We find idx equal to 13.29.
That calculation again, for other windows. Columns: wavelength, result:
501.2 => 13.26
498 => 13.85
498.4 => 13.13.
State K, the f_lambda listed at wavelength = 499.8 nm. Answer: 14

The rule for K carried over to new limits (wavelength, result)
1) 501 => 13.33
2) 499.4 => 14.14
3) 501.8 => 12.72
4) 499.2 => 13.99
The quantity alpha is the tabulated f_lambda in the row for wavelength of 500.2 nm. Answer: 13.66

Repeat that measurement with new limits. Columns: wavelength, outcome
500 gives 13.85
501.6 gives 12.84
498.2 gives 13.49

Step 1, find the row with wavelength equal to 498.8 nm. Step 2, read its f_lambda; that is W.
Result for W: 13.26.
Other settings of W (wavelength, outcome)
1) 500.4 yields 13.44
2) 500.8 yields 13.29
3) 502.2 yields 12.72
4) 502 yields 12.68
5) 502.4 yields 12.88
